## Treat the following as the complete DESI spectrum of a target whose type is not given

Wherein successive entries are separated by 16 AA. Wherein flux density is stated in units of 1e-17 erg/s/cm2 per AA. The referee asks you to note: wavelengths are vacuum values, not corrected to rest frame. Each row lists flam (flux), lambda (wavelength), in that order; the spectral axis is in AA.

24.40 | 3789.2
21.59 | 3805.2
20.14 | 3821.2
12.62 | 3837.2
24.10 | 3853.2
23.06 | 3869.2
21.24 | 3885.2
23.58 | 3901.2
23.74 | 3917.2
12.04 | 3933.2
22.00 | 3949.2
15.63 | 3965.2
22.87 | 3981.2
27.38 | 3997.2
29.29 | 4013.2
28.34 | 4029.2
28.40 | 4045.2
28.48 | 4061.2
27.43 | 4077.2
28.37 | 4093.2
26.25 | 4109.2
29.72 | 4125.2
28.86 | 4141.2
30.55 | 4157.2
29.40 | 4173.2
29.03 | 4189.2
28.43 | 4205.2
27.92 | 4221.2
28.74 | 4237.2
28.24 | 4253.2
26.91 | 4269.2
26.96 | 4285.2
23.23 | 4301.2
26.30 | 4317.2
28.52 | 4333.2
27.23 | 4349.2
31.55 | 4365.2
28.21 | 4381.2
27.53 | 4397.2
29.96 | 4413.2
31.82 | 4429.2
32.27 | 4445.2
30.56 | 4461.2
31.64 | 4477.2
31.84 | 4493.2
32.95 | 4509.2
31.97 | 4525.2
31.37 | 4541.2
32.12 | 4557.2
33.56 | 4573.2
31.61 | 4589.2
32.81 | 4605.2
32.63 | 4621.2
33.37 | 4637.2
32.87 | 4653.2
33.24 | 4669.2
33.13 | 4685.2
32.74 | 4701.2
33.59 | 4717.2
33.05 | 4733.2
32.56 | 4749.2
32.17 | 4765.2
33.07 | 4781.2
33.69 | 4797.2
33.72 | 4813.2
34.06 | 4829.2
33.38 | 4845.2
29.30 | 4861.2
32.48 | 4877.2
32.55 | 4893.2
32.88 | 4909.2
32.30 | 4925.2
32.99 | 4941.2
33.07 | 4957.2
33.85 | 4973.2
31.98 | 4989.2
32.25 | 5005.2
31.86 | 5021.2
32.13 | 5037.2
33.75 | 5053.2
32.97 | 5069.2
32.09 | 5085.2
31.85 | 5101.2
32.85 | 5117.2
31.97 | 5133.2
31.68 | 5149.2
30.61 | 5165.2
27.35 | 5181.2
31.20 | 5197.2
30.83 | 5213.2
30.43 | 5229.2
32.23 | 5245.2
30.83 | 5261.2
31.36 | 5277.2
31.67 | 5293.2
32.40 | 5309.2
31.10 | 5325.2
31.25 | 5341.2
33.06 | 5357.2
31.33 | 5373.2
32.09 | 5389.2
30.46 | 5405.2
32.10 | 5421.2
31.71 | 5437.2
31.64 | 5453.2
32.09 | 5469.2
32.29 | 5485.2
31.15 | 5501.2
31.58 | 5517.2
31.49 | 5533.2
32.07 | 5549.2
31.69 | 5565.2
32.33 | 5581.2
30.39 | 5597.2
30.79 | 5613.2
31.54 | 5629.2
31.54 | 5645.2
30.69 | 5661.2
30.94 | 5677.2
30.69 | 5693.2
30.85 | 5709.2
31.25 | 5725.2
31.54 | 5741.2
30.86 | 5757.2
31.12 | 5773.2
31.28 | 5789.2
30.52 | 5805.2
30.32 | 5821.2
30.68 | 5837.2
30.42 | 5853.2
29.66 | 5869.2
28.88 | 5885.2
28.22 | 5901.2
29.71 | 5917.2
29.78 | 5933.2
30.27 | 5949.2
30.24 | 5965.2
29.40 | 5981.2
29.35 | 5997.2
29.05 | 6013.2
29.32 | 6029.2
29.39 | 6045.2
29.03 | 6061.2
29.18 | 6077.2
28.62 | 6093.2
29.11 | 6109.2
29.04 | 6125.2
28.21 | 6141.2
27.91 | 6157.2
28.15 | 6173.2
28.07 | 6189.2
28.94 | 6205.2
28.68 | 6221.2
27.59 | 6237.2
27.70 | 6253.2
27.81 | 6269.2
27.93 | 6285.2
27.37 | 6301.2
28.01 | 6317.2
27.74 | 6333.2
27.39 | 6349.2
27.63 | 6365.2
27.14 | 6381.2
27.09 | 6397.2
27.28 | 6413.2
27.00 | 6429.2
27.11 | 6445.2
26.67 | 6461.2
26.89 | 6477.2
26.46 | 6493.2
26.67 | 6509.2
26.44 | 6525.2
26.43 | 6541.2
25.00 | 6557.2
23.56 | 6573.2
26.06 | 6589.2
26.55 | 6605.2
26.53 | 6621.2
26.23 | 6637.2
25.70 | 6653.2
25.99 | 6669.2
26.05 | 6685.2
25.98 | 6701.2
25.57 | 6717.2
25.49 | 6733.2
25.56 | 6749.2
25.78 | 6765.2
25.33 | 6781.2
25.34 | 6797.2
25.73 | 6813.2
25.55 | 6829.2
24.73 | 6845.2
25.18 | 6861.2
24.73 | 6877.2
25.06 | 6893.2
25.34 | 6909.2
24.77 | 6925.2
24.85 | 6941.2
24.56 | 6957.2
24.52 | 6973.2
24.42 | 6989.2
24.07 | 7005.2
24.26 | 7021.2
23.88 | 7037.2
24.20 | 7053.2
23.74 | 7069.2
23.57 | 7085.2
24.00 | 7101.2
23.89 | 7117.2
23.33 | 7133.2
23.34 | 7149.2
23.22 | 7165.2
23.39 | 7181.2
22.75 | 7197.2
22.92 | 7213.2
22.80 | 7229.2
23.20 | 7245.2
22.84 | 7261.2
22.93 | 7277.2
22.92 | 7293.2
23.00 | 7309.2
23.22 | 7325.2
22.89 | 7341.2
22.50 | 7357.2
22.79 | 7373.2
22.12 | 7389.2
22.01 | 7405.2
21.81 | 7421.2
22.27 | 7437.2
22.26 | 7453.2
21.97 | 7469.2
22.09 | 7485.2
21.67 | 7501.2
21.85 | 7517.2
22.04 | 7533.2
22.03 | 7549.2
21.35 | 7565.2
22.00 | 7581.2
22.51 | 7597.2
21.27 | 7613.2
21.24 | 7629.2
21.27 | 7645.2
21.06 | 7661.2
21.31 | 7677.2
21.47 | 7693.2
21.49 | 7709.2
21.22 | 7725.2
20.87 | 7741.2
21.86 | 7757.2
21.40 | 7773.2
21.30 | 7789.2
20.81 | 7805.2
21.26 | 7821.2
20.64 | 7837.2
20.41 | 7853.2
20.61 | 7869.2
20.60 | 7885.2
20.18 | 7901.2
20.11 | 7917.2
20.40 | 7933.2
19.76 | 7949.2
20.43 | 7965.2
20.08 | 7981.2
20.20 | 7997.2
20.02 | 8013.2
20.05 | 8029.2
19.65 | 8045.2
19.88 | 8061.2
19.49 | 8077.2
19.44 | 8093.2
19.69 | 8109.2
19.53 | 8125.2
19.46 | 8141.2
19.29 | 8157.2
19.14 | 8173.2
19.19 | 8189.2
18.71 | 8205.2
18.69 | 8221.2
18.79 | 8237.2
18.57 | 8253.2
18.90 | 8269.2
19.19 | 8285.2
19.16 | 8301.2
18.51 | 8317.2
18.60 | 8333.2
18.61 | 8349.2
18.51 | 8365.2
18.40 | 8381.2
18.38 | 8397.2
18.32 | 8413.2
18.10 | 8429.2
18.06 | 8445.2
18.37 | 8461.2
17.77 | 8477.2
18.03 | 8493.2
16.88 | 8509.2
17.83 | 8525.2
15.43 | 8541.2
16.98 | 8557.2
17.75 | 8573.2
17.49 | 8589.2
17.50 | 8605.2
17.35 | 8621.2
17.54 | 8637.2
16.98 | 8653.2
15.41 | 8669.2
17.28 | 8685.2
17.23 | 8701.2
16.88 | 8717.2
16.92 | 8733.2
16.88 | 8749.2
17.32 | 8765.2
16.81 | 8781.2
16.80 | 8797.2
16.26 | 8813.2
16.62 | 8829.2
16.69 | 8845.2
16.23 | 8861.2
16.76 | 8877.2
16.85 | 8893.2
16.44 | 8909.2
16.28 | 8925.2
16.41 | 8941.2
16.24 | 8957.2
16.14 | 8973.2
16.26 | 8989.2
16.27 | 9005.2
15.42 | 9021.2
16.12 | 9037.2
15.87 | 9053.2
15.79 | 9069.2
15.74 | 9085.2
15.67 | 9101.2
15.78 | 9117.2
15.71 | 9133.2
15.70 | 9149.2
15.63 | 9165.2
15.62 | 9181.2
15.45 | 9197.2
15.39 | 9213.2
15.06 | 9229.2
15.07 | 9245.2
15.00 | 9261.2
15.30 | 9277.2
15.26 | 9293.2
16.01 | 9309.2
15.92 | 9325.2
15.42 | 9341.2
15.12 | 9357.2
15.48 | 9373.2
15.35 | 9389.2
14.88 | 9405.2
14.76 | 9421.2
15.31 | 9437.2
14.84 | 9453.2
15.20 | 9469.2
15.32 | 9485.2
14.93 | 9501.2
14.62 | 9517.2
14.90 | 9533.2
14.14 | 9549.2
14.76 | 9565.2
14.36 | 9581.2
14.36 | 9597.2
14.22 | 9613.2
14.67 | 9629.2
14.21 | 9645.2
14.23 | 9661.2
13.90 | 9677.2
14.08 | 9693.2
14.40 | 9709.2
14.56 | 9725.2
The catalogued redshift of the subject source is 0.00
